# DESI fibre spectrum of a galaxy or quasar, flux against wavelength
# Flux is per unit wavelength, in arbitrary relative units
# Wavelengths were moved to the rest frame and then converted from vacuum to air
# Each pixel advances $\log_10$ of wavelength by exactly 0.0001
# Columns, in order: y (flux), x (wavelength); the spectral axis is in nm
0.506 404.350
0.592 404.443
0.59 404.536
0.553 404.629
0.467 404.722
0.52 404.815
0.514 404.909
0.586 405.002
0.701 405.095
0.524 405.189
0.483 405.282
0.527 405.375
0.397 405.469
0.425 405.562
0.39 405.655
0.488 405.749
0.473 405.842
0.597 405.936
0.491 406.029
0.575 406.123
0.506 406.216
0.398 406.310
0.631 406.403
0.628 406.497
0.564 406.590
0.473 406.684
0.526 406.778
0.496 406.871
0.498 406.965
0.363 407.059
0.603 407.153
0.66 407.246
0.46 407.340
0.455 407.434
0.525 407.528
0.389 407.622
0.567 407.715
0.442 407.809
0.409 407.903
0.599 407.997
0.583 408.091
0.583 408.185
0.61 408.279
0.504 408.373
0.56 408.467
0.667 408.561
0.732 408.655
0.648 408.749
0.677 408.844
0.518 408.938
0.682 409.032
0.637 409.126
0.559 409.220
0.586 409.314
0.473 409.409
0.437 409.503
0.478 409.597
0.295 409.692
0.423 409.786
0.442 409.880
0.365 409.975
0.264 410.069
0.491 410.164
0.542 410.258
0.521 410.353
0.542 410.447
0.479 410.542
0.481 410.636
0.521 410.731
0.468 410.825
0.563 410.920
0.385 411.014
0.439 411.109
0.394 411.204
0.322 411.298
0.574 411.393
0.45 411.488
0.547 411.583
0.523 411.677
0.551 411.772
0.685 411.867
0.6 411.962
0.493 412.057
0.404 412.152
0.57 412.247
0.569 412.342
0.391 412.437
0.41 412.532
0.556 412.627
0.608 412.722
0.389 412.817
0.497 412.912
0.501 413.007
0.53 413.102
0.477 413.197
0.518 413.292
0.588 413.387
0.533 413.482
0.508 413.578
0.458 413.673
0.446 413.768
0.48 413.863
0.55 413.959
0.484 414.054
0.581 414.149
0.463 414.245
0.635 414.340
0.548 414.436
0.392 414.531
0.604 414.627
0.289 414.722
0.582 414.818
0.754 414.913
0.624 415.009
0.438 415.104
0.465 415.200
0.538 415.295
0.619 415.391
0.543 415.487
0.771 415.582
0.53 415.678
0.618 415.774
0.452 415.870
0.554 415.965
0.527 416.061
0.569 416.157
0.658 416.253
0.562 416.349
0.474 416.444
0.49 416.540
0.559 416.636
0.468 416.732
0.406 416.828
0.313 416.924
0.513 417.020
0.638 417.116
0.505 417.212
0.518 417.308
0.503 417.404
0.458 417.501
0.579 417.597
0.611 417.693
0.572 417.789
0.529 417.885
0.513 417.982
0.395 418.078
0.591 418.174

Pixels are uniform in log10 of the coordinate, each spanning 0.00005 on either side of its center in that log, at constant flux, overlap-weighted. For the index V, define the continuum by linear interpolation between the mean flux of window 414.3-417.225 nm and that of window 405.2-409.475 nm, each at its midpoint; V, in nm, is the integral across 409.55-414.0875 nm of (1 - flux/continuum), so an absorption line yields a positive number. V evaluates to 0.42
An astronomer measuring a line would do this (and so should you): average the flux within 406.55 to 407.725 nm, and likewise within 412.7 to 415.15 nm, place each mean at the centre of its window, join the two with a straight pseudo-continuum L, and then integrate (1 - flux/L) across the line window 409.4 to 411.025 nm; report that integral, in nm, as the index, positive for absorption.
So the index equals 0.18 nm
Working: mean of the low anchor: 0.504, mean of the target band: 0.455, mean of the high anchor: 0.518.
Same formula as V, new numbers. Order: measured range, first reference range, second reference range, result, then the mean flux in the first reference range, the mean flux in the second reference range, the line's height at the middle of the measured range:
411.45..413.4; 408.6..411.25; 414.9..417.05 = 0.00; 0.502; 0.538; 0.517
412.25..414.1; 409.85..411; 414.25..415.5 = 0.04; 0.471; 0.538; 0.513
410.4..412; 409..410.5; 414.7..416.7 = 0.00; 0.481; 0.556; 0.5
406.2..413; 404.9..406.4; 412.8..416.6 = 0.08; 0.508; 0.532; 0.519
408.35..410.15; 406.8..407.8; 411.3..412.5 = -0.05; 0.5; 0.52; 0.509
